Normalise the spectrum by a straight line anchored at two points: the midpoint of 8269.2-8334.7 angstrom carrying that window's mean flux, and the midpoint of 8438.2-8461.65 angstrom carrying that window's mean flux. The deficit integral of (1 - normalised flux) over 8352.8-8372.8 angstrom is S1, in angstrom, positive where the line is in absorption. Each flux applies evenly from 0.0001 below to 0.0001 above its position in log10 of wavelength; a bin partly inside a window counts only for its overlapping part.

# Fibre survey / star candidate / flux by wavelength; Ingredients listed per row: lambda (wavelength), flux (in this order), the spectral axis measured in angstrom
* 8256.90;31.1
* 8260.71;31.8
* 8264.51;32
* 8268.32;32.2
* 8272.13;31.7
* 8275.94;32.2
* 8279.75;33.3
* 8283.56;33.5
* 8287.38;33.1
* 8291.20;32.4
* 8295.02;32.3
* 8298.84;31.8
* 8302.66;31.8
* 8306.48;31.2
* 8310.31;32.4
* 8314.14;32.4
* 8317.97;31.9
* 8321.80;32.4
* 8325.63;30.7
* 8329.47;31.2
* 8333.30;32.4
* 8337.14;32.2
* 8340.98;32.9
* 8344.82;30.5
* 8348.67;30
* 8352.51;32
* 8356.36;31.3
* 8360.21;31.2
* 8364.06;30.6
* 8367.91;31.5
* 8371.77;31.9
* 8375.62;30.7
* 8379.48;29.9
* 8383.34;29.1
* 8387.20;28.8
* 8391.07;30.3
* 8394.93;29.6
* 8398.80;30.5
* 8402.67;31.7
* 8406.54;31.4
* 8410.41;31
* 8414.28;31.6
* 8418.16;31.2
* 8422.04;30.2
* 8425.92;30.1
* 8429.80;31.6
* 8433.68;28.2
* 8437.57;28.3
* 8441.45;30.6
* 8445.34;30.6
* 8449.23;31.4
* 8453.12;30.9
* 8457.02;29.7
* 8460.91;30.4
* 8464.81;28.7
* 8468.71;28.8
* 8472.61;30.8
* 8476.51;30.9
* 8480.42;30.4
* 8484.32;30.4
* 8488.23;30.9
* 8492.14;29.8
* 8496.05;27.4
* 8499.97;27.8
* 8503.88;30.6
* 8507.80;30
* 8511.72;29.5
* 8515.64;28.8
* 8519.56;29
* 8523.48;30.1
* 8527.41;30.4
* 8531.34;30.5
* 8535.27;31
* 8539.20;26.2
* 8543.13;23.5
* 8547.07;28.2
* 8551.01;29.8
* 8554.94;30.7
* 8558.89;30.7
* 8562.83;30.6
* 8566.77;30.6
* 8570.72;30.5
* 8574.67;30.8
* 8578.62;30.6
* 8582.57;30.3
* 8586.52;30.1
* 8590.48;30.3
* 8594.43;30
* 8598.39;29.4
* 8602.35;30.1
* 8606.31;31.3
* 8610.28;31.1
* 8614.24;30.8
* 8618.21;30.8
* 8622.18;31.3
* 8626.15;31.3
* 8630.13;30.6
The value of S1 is 0.1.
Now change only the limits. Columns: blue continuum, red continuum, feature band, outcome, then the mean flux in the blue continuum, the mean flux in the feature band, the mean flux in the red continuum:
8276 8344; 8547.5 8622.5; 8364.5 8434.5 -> 2.4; 32.2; 30.6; 30.5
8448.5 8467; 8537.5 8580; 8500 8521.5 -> 0.2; 30.1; 29.4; 29.3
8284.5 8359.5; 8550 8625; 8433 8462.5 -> 1.1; 31.8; 30.1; 30.5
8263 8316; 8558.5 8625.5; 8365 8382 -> 0.5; 32.3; 30.9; 30.6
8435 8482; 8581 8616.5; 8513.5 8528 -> 0.3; 30.1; 29.5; 30.4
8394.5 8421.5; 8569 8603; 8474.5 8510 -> 1.0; 31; 29.8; 30.2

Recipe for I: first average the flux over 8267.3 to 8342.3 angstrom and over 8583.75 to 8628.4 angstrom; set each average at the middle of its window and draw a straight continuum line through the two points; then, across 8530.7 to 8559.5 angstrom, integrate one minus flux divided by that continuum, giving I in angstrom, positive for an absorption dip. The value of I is 2.1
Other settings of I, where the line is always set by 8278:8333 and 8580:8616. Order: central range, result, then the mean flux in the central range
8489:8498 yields 0.62 angstrom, 28.9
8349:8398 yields 1.86 angstrom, 30.6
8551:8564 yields 0.04 angstrom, 30.5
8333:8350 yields 0.20 angstrom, 31.6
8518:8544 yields 1.62 angstrom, 28.9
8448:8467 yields 0.66 angstrom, 30.2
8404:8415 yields 0.08 angstrom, 31.3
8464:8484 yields 0.72 angstrom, 30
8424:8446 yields 1.07 angstrom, 29.9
